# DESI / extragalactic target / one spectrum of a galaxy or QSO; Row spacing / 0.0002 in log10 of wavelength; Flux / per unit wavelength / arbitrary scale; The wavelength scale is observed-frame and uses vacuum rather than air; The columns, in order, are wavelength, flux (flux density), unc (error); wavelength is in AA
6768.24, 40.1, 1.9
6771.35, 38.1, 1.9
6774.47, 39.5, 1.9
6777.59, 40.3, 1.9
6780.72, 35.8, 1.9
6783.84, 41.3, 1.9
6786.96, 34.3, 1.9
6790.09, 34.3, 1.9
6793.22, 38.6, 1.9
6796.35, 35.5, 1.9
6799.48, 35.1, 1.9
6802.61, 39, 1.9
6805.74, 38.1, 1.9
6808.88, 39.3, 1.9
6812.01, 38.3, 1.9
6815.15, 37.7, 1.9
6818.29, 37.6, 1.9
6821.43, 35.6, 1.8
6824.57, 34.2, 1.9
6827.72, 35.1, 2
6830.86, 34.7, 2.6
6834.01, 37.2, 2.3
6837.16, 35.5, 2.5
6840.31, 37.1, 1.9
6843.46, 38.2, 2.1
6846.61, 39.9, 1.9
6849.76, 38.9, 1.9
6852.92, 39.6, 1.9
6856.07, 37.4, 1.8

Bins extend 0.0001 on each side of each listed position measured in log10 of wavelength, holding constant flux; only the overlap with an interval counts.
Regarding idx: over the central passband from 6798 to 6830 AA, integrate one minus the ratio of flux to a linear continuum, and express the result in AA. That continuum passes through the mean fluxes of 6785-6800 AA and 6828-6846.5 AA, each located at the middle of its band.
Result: -0.7 AA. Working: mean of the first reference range 35.7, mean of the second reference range 36.7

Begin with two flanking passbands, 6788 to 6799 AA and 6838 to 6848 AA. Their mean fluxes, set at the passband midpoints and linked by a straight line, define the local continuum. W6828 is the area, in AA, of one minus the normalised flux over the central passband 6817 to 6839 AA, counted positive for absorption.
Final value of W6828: 1.1 AA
